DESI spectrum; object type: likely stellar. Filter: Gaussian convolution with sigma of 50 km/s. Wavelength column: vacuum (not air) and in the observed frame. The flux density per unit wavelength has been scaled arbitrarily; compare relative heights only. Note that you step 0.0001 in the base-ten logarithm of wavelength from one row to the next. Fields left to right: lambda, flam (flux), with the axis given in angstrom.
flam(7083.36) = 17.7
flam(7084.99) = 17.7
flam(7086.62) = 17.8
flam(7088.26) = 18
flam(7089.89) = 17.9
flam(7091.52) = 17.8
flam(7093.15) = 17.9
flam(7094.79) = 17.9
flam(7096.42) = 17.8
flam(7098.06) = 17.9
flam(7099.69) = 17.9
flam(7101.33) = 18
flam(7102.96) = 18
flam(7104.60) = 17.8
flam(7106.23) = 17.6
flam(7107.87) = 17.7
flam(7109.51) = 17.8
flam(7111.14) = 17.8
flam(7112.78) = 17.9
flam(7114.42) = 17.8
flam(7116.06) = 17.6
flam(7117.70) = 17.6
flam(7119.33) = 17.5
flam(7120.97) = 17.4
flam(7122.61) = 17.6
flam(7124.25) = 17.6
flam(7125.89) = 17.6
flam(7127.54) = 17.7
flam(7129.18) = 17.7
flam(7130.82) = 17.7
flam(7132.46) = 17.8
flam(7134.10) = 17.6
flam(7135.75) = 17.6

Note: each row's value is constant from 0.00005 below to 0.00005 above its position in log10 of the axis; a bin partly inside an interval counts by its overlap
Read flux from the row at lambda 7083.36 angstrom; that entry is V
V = 17.7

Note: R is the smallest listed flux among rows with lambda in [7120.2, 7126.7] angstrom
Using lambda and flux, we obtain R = 17.4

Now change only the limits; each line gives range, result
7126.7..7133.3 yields 17.7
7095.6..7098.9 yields 17.8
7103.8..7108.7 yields 17.6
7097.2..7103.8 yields 17.9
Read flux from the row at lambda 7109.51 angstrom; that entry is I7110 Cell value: 17.8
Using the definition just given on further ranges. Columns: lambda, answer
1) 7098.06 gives 17.9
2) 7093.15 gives 17.9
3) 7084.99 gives 17.7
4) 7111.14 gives 17.8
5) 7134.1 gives 17.6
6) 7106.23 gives 17.6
